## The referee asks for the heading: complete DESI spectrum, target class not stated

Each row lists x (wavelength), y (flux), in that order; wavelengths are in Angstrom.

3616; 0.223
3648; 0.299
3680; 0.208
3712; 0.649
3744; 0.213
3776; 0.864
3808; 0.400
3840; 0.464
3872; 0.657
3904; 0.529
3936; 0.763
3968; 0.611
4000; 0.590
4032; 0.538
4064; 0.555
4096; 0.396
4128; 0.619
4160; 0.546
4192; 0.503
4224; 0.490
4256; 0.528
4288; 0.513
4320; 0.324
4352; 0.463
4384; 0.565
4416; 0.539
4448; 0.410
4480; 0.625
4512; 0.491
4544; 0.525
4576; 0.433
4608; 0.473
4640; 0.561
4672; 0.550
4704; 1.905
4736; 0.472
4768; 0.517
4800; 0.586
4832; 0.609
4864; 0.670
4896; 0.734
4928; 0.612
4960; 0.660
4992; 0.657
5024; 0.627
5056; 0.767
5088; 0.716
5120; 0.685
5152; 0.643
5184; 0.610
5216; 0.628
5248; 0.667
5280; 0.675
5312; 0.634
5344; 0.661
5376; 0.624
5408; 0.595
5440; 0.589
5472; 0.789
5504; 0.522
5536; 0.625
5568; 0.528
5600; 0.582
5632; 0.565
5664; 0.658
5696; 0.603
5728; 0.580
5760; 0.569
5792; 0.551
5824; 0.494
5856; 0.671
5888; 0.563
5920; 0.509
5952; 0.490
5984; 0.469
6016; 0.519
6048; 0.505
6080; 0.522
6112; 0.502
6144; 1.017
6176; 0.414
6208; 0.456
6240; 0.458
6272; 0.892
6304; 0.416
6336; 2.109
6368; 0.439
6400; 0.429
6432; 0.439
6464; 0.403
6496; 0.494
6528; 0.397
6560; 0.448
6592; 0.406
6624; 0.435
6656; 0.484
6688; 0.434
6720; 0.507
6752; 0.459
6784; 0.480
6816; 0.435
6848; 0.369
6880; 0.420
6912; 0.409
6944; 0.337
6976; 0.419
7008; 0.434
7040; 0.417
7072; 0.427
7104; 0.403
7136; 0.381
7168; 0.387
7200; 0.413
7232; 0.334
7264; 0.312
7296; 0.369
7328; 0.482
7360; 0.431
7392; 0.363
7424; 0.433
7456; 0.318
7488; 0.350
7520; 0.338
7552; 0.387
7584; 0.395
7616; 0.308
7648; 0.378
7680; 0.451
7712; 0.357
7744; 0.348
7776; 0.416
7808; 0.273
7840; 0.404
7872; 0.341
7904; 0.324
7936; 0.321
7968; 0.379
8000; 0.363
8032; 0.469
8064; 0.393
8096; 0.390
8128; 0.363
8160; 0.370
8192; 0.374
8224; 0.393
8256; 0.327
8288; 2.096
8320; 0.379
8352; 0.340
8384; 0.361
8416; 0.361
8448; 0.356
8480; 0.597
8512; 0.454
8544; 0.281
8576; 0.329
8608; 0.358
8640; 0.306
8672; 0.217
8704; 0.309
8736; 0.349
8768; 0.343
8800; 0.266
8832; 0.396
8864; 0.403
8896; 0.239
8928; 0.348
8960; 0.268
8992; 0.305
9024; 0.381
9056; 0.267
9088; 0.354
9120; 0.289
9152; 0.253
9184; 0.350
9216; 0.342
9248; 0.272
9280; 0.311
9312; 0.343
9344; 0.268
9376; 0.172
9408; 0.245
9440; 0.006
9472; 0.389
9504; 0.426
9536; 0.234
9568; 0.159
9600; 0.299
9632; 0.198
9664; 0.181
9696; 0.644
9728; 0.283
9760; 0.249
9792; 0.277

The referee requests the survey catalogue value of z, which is 0.263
